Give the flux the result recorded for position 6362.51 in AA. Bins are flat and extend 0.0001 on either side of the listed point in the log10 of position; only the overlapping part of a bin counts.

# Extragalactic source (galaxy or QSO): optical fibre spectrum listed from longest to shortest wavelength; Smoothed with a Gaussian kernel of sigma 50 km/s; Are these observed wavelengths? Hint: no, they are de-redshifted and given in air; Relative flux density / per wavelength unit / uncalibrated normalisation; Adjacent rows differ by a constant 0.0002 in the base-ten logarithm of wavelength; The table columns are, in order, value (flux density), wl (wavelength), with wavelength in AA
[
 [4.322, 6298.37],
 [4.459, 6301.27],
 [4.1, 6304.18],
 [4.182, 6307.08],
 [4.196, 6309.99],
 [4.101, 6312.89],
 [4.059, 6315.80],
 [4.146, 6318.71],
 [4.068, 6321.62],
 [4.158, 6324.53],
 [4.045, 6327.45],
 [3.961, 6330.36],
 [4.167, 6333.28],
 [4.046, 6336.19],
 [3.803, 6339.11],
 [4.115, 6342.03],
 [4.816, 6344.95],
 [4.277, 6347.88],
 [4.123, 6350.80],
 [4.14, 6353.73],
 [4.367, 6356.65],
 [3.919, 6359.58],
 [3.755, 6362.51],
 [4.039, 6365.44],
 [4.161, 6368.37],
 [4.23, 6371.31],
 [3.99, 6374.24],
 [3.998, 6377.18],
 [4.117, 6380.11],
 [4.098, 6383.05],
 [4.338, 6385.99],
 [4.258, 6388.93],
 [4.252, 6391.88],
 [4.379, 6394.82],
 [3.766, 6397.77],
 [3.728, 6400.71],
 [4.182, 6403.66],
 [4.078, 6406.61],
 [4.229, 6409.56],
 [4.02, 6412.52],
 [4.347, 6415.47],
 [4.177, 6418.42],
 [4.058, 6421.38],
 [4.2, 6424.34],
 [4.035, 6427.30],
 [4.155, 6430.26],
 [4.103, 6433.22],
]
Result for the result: 3.755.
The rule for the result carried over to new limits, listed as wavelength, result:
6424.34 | 4.2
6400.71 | 3.728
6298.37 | 4.322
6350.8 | 4.123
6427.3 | 4.035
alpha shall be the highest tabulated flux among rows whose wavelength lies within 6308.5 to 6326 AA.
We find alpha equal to 4.196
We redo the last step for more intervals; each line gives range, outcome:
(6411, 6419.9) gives 4.347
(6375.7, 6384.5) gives 4.117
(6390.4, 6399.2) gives 4.379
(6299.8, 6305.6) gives 4.459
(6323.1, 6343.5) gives 4.167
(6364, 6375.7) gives 4.23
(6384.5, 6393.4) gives 4.338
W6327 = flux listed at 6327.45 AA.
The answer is 4.045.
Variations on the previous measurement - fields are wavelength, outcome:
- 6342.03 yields 4.115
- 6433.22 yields 4.103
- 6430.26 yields 4.155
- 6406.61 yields 4.078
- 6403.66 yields 4.182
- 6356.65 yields 4.367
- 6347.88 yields 4.277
